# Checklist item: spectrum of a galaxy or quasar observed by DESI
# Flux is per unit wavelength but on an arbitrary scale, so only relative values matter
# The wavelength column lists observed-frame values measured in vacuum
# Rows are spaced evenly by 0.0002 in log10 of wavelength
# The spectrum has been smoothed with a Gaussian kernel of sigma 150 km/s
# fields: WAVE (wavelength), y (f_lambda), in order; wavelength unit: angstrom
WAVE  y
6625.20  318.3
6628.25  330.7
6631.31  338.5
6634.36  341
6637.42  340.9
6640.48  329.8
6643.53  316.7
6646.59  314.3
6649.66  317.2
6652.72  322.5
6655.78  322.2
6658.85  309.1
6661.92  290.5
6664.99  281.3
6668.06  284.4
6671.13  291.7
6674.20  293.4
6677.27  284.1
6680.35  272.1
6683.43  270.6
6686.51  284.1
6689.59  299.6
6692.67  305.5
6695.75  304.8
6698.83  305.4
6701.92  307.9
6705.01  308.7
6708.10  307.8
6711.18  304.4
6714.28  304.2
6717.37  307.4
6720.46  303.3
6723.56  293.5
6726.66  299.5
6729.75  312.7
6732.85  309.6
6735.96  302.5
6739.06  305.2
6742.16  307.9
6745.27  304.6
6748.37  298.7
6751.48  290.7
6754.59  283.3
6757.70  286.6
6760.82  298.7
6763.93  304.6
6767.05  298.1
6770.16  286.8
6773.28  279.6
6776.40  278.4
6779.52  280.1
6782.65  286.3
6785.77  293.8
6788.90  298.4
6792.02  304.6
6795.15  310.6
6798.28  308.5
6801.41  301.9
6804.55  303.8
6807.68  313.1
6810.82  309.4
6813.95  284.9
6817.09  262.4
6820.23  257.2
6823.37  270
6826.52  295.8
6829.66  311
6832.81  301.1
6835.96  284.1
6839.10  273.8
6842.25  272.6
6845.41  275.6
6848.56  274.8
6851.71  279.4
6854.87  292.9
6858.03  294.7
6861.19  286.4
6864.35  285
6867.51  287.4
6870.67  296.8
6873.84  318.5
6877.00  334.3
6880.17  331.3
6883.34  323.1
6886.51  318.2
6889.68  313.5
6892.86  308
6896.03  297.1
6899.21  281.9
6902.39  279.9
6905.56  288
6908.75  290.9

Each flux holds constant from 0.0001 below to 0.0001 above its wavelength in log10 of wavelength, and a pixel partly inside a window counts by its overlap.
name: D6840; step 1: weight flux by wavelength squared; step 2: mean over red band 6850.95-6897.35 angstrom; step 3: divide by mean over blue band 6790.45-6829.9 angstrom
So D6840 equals 1.06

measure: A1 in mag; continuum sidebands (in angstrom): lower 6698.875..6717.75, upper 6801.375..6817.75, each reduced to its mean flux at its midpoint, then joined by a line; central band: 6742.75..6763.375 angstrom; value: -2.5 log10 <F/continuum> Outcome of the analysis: 0.03 mag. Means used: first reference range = 307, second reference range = 297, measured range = 295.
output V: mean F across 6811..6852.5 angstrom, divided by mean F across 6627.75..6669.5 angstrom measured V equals 0.9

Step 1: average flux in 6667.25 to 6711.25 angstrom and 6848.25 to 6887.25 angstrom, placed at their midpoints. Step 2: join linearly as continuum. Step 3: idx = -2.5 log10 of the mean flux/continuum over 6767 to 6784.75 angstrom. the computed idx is 0.05 mag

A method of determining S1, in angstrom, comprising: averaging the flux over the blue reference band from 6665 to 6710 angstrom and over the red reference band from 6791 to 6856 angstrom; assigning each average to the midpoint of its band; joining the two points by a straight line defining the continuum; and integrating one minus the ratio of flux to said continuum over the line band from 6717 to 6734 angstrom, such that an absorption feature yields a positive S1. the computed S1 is -0.7 angstrom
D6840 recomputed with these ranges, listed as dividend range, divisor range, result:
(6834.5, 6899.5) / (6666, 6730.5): 1.05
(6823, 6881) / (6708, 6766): 1.01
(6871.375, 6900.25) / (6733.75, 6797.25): 1.10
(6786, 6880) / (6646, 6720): 1.02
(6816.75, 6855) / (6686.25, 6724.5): 0.96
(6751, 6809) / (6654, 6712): 1.03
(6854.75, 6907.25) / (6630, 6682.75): 1.05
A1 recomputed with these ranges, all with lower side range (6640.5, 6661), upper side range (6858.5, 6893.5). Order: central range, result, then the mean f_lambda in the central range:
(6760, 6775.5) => 0.072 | 293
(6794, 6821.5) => 0.060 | 295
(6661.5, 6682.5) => 0.115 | 285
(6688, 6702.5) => 0.039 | 304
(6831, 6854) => 0.108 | 281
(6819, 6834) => 0.085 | 287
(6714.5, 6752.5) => 0.038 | 303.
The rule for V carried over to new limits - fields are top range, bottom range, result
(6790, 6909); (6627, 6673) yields 0.94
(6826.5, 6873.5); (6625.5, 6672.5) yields 0.91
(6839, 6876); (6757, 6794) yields 0.99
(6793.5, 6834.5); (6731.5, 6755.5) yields 0.98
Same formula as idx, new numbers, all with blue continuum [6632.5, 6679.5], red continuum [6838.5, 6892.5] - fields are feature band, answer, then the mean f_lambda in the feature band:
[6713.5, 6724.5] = 0.01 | 302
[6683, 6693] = 0.06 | 290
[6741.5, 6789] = 0.04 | 292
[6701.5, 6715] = 0.00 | 307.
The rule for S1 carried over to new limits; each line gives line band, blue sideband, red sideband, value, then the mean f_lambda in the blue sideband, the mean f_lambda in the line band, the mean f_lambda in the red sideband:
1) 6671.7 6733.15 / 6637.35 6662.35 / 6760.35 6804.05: 2.0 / 318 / 299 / 295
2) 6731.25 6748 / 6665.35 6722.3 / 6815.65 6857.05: -0.8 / 296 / 305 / 281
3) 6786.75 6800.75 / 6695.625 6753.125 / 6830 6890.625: -0.2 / 304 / 305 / 297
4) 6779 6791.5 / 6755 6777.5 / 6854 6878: 0.0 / 290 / 292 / 299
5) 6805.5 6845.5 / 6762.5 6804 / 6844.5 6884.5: 1.4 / 295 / 286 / 299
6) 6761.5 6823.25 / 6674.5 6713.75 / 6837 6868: -1.0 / 296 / 292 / 282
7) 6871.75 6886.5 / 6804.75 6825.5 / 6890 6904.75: -1.7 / 285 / 325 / 293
